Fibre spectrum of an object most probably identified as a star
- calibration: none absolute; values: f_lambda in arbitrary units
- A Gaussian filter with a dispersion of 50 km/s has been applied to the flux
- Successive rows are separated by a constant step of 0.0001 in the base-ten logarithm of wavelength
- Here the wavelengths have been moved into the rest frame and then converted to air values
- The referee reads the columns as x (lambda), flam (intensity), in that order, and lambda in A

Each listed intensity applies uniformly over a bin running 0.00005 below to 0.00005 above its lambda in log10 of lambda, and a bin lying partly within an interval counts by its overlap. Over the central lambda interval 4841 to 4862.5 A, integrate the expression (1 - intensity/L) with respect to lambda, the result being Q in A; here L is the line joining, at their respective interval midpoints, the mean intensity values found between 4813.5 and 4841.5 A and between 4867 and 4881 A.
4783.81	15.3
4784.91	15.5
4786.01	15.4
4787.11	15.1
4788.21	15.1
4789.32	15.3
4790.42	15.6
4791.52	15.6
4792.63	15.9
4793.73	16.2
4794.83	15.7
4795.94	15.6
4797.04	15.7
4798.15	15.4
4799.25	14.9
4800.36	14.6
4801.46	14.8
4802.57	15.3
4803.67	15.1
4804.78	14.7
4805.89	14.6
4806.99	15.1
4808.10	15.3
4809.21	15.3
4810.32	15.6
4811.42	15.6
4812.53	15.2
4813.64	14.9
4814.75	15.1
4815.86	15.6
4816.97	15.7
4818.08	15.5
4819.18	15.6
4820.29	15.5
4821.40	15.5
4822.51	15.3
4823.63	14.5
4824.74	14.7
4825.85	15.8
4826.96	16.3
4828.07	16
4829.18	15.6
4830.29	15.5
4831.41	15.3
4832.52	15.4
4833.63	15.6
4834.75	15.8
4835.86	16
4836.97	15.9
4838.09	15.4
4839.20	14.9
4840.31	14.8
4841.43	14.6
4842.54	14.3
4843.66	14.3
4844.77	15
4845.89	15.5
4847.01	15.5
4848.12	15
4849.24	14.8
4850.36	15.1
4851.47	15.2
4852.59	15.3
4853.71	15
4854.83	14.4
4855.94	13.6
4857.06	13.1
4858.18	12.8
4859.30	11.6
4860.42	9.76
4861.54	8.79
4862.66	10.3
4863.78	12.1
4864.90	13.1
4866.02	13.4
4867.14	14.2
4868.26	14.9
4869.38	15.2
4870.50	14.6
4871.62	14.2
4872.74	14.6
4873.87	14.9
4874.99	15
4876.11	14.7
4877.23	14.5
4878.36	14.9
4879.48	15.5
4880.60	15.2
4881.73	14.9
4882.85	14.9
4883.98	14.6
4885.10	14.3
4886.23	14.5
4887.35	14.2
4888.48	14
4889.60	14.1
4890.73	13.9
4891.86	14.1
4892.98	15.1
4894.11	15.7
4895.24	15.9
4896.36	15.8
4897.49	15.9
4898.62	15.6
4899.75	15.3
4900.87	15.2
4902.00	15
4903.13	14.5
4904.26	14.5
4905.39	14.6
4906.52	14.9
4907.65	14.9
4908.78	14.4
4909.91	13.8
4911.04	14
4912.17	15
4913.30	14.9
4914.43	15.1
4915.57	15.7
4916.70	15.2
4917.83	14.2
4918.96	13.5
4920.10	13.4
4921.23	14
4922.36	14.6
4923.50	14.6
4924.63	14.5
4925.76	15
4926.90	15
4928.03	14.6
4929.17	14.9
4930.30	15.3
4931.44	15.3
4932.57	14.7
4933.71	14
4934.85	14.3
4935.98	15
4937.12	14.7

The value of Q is 1.9 A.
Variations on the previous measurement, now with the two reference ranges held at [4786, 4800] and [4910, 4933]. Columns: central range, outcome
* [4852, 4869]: 2.5 A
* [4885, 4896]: 0.2 A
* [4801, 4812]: 0.2 A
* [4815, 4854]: -0.2 A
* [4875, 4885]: 0.0 A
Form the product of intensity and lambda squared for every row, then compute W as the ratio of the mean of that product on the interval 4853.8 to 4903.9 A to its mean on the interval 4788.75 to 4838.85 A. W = 0.94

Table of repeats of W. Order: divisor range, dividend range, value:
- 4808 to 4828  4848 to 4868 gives 0.87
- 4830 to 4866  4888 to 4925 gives 1.07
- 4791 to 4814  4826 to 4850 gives 1.02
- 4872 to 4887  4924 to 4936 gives 1.02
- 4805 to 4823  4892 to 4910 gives 1.02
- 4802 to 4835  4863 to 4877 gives 0.94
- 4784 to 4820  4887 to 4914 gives 1.01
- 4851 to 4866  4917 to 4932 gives 1.18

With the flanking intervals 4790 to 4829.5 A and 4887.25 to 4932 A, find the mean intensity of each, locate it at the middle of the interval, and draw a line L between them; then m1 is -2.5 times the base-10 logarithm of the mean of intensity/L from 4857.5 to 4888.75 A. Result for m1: 0.09 mag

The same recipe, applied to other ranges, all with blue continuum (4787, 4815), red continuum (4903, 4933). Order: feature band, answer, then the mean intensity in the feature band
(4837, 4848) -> 0.006 mag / 15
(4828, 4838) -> -0.038 mag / 15.6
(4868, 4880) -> 0.005 mag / 14.8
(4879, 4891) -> 0.019 mag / 14.6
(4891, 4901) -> -0.044 mag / 15.4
